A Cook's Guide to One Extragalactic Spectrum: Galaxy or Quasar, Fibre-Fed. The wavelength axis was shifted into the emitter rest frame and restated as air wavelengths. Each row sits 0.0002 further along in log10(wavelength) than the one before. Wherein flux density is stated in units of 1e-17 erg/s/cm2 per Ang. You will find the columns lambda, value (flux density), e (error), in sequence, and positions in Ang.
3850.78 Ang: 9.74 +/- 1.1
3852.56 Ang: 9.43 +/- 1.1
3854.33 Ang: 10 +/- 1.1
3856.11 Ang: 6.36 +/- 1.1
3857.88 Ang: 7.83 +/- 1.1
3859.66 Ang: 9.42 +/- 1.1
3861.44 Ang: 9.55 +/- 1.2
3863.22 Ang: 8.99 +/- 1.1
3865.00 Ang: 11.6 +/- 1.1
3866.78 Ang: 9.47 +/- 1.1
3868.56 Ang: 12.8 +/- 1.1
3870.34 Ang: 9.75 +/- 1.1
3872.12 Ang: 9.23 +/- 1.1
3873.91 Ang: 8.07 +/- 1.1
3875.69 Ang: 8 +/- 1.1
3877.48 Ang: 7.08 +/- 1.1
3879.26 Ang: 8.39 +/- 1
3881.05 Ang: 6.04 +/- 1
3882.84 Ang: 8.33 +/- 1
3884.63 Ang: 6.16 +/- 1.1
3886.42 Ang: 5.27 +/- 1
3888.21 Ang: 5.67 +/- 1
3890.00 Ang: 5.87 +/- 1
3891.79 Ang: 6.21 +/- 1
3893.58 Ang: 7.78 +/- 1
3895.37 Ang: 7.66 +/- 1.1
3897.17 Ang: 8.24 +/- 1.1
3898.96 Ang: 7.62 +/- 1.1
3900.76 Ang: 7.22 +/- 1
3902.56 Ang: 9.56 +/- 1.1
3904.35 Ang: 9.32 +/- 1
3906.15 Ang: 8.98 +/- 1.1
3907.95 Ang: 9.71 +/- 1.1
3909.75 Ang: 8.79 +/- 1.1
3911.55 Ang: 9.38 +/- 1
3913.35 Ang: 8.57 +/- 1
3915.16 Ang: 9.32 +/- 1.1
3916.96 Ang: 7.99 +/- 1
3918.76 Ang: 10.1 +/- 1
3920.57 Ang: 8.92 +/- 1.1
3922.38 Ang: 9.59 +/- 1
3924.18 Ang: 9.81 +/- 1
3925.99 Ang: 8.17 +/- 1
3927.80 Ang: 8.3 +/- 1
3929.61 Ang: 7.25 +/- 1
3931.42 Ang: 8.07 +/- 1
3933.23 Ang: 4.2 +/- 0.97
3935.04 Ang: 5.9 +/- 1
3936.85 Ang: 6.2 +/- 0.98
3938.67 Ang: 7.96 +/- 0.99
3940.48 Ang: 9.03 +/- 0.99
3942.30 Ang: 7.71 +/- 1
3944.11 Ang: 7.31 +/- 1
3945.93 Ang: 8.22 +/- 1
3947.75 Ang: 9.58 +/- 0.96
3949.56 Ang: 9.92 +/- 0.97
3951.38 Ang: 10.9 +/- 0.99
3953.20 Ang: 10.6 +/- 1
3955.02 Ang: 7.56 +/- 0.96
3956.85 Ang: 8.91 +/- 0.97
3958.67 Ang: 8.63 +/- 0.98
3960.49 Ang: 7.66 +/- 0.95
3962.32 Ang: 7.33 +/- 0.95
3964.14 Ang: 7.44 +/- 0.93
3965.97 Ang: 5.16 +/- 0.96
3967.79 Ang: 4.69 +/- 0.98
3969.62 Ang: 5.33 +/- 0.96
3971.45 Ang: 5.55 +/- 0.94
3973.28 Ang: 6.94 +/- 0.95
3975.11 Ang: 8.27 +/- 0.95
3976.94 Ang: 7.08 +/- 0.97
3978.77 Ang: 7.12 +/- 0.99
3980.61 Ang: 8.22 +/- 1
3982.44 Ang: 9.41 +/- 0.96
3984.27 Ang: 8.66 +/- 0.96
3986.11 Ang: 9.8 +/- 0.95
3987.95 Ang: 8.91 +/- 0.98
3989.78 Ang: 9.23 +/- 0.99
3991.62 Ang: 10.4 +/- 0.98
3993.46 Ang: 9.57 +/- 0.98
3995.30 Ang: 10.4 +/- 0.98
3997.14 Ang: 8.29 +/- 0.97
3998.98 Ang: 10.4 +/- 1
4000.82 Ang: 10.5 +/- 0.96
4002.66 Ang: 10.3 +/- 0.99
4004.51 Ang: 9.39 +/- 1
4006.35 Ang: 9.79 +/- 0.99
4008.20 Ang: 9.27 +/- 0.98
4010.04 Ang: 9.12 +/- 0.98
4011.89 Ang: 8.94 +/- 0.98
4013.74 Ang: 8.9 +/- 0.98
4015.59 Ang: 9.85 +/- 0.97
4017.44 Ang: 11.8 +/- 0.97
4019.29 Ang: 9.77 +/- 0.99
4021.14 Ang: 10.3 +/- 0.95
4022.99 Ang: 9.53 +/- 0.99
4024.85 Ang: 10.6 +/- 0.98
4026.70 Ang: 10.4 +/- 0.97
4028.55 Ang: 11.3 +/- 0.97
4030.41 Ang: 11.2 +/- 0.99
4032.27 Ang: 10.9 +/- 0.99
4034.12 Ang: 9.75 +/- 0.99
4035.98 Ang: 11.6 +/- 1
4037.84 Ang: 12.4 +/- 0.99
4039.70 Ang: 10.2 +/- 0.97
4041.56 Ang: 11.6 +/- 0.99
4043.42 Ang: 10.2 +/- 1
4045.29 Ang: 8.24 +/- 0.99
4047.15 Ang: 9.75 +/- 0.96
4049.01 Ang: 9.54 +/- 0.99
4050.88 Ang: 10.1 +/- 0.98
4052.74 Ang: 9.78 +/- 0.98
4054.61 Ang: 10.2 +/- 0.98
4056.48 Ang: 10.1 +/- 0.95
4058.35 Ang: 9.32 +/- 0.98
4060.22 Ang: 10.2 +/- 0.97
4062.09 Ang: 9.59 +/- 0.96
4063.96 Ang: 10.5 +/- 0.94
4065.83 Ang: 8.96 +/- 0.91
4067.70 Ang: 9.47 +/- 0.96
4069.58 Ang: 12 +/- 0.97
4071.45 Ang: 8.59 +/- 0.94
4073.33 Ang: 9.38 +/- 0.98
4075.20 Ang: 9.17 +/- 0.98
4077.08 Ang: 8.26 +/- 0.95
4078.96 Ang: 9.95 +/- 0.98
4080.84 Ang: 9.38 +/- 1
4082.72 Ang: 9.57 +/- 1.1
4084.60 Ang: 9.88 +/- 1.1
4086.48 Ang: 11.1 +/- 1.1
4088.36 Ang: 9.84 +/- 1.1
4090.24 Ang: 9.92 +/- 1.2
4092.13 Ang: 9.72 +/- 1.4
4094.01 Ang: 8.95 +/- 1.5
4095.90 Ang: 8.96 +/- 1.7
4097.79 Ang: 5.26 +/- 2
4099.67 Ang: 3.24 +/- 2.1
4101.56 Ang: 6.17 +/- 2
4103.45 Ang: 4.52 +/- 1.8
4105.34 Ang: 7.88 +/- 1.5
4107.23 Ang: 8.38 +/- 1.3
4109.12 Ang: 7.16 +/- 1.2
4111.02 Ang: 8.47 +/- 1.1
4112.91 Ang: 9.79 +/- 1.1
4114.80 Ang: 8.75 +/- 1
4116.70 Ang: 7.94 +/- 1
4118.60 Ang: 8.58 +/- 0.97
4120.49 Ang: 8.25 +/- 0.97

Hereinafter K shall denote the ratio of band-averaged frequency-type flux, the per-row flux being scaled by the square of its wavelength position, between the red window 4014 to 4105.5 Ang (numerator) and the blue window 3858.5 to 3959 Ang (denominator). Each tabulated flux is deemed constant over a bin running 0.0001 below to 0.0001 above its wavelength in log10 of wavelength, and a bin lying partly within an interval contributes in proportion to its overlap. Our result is 1.2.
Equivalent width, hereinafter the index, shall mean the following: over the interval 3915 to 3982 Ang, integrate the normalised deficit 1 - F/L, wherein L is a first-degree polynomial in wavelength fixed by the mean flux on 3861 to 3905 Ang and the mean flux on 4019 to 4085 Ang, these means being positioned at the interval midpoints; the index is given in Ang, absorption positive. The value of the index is 7.6 Ang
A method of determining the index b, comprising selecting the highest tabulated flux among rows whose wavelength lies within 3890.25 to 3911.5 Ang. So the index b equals 9.71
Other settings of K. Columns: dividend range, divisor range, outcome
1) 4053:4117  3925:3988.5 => 1.21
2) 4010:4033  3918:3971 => 1.34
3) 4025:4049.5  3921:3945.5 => 1.45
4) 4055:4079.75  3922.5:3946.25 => 1.36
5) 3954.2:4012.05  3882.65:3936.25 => 1.10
